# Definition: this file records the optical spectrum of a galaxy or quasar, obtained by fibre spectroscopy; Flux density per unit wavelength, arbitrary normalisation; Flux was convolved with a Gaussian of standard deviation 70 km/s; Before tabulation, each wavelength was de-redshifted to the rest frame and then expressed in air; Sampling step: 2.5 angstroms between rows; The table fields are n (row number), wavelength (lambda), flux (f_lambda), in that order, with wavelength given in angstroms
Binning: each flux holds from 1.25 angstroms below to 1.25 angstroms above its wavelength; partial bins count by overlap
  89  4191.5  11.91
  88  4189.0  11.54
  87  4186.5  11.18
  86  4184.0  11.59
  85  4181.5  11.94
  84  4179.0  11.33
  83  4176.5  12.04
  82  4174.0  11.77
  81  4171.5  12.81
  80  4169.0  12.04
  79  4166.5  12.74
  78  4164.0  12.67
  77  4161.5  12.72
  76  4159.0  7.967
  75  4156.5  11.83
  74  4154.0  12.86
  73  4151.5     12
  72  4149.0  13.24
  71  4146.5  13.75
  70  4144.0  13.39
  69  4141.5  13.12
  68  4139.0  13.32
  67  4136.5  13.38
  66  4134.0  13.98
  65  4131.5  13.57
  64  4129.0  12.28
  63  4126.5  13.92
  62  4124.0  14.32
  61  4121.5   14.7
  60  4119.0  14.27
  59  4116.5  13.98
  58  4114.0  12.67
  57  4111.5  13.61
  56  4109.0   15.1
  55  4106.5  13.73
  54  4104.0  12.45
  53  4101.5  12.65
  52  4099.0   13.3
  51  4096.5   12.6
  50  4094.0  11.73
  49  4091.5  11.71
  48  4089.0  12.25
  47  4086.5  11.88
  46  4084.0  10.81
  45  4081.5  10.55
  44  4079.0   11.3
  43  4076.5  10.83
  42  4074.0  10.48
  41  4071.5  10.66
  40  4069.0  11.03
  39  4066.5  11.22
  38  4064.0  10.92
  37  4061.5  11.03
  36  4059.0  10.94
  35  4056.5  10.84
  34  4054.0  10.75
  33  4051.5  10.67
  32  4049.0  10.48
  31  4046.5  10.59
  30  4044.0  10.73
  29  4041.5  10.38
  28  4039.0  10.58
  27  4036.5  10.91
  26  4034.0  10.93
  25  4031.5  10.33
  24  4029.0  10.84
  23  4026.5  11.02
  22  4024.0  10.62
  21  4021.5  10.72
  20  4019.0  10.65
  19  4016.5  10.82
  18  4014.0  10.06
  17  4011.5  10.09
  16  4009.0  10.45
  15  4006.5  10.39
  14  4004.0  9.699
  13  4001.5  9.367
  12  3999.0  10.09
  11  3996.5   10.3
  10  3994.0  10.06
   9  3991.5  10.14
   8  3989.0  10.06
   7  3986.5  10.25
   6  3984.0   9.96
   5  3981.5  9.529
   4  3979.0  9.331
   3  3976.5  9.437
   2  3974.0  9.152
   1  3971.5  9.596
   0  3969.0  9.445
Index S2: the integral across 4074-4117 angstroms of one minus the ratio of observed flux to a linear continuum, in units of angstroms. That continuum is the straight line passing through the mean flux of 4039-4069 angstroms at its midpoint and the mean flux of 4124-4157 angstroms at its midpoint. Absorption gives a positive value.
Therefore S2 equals -1.4 angstroms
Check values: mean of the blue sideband 10.8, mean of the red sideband 13.2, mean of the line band 12.3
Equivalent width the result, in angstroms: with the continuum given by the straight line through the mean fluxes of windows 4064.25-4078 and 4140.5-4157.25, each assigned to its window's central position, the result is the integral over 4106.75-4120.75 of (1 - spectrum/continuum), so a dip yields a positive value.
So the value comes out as -2.3 angstroms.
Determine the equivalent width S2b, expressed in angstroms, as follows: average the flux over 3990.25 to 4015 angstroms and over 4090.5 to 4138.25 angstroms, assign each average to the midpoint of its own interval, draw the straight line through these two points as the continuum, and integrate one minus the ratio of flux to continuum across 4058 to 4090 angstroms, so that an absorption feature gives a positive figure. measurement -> 2.9 angstroms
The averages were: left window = 10.1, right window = 13.4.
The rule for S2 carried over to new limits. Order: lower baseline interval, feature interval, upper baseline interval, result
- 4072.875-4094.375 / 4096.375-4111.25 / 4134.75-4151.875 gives -1.79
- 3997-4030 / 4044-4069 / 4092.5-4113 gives 1.84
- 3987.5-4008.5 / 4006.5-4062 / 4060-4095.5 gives -0.49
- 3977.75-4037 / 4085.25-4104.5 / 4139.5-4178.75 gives -1.45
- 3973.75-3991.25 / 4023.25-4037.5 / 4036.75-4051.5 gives -0.53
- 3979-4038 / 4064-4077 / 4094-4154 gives 1.20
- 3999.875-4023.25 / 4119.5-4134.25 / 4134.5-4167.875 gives -1.99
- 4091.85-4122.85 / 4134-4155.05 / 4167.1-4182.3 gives -0.94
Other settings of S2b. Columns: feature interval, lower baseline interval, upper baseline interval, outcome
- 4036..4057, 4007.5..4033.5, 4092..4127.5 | 1.41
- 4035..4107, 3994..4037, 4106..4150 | 4.48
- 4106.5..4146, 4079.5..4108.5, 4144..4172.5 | -4.72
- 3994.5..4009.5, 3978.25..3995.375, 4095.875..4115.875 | 0.47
